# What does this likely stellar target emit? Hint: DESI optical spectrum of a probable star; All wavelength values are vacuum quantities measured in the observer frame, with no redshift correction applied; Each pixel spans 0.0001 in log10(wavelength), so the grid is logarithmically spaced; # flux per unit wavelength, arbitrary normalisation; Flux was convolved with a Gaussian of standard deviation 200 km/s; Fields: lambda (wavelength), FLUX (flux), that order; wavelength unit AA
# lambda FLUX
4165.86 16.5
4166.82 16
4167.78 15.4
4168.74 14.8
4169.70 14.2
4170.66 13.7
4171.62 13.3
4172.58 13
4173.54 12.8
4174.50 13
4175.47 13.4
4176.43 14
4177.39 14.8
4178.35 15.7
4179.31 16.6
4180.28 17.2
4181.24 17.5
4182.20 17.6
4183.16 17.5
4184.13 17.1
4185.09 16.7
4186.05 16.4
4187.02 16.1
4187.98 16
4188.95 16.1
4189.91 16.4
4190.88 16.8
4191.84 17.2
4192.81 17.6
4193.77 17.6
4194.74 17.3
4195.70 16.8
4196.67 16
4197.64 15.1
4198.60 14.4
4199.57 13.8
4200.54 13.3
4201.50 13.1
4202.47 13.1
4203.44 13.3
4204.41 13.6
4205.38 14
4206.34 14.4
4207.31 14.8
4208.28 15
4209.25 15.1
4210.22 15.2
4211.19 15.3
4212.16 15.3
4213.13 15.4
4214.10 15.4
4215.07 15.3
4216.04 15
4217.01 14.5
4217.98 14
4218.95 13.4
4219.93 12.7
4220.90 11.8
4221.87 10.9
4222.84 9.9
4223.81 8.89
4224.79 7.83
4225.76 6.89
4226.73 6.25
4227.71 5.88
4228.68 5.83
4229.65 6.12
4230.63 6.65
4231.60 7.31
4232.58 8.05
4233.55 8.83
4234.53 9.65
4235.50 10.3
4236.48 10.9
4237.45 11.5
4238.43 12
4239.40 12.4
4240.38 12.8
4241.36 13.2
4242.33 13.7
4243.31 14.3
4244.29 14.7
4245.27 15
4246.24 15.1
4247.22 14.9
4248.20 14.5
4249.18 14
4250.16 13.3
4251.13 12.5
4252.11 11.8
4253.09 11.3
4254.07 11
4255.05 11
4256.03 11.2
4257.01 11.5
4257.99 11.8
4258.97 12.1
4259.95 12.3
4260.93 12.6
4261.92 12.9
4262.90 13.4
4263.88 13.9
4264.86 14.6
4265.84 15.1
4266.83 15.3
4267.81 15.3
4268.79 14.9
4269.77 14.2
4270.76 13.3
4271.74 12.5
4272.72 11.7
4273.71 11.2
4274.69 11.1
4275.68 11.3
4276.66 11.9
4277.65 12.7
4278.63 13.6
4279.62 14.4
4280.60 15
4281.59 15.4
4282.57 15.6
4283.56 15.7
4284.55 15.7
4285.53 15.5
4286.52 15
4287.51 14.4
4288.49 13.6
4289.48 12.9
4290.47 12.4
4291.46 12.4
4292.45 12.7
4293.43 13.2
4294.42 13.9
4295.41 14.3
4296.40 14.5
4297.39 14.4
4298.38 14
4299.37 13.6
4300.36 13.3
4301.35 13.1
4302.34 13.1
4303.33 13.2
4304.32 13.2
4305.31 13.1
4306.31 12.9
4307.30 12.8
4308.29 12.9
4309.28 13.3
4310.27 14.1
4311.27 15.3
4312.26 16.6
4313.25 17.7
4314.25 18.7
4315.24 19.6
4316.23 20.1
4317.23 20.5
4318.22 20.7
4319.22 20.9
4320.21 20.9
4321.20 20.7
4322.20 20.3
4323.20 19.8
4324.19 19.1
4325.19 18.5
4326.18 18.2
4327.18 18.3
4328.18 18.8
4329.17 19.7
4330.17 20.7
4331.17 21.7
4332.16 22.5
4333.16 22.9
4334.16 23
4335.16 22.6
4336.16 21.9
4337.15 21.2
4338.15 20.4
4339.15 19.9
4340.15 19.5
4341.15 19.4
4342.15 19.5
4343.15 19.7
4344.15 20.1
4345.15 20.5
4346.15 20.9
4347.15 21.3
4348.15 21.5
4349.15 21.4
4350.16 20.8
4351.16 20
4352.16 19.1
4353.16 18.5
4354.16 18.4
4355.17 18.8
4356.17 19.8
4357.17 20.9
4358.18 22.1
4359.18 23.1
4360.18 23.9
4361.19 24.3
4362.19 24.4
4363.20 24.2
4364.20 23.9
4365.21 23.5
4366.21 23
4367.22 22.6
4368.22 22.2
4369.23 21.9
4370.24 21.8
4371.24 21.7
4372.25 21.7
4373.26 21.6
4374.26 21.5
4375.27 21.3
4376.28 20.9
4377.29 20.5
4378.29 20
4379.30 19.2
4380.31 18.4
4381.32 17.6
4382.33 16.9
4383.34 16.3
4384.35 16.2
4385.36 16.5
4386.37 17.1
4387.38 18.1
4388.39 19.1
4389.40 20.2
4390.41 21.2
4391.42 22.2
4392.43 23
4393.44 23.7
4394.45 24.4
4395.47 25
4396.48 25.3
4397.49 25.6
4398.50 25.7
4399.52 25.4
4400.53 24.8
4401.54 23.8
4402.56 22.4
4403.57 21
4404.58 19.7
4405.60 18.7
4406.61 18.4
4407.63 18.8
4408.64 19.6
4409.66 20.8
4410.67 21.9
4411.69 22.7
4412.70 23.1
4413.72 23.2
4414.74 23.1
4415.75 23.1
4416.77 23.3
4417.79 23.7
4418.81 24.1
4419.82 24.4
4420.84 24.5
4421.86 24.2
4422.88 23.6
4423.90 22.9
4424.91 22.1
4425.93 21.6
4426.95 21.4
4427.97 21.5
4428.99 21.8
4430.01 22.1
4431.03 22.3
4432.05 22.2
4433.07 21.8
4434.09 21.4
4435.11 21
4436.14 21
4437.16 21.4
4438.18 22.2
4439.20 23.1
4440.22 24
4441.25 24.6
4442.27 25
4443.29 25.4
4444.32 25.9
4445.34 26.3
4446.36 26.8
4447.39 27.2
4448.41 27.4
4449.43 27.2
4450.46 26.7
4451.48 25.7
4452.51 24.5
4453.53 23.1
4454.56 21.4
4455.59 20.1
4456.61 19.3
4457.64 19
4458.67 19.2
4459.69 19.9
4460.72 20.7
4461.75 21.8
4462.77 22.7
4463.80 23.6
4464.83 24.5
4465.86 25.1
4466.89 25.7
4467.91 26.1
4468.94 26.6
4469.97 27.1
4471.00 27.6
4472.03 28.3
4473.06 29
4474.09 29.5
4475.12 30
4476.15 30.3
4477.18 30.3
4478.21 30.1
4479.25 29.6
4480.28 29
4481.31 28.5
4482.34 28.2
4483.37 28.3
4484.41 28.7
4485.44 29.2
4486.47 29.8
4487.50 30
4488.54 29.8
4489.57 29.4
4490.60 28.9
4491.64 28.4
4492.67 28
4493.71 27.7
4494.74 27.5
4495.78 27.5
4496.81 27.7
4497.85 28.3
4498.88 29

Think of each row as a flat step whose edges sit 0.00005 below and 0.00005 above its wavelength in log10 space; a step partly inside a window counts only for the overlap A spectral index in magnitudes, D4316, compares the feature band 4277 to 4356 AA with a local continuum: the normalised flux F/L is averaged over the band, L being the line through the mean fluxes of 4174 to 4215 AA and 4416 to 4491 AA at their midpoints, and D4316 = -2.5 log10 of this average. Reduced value 0.157 mag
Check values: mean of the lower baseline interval 15.5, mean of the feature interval 17.4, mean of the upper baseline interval 25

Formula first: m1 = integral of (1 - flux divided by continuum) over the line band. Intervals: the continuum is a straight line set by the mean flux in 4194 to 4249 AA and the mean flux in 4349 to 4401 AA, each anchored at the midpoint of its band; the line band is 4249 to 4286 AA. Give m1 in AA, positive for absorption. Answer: 4.80 AA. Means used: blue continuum 12.5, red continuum 21.3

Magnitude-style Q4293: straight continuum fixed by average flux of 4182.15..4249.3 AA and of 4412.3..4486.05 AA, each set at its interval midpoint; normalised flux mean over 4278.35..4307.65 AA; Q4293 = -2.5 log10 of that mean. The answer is 0.22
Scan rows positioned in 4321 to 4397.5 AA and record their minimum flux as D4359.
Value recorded 16.2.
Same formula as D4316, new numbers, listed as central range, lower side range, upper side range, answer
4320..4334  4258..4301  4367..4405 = -0.19 mag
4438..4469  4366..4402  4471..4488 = 0.13 mag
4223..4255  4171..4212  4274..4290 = 0.32 mag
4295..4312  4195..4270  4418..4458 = 0.19 mag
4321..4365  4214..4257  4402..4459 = -0.18 mag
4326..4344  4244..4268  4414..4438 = -0.17 mag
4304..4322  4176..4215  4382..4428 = 0.13 mag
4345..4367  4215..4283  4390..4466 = -0.16 mag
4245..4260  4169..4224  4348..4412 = 0.30 mag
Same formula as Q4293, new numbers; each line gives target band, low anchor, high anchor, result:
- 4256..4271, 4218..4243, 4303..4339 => -0.03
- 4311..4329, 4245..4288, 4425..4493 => -0.15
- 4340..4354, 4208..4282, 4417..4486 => -0.10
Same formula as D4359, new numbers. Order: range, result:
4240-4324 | 11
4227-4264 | 5.83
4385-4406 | 16.5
